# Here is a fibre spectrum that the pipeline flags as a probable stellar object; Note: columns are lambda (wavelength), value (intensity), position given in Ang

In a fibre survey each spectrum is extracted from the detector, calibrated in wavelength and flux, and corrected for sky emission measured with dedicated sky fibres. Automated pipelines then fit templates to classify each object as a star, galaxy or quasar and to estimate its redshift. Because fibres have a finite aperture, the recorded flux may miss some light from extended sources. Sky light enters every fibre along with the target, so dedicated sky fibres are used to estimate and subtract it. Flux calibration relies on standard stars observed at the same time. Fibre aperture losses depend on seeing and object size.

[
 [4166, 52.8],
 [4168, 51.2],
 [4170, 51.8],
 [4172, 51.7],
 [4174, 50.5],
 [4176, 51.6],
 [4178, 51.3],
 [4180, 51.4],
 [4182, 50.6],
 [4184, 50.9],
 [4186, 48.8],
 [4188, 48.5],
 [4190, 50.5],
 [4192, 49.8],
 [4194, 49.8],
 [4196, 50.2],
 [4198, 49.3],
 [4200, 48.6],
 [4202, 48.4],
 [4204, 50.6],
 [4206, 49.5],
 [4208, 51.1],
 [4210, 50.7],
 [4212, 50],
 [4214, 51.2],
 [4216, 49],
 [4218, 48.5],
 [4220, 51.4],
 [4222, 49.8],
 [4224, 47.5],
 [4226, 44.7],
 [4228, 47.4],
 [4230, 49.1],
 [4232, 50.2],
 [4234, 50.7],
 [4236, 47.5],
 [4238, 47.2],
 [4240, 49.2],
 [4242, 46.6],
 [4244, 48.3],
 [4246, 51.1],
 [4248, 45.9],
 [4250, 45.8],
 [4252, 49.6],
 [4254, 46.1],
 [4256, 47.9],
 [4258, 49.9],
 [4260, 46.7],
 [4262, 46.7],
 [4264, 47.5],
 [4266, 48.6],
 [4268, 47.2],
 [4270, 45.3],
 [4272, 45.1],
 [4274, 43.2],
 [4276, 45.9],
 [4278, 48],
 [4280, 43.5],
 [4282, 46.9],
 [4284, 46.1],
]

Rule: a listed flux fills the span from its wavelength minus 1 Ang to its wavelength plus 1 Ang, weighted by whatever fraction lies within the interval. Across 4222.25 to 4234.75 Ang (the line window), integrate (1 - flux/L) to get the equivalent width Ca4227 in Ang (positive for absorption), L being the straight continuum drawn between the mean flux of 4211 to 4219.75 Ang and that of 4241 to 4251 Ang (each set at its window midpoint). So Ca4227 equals 0.1 Ang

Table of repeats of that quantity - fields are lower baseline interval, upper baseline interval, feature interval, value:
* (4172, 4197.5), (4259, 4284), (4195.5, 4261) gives -0.7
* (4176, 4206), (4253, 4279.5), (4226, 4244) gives -0.1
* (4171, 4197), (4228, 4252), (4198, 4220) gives -0.1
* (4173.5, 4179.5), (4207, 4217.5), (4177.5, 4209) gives 0.5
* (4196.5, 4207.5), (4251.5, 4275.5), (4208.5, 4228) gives -0.2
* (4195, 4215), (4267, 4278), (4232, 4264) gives -0.6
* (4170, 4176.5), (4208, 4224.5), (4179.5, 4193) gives 0.2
